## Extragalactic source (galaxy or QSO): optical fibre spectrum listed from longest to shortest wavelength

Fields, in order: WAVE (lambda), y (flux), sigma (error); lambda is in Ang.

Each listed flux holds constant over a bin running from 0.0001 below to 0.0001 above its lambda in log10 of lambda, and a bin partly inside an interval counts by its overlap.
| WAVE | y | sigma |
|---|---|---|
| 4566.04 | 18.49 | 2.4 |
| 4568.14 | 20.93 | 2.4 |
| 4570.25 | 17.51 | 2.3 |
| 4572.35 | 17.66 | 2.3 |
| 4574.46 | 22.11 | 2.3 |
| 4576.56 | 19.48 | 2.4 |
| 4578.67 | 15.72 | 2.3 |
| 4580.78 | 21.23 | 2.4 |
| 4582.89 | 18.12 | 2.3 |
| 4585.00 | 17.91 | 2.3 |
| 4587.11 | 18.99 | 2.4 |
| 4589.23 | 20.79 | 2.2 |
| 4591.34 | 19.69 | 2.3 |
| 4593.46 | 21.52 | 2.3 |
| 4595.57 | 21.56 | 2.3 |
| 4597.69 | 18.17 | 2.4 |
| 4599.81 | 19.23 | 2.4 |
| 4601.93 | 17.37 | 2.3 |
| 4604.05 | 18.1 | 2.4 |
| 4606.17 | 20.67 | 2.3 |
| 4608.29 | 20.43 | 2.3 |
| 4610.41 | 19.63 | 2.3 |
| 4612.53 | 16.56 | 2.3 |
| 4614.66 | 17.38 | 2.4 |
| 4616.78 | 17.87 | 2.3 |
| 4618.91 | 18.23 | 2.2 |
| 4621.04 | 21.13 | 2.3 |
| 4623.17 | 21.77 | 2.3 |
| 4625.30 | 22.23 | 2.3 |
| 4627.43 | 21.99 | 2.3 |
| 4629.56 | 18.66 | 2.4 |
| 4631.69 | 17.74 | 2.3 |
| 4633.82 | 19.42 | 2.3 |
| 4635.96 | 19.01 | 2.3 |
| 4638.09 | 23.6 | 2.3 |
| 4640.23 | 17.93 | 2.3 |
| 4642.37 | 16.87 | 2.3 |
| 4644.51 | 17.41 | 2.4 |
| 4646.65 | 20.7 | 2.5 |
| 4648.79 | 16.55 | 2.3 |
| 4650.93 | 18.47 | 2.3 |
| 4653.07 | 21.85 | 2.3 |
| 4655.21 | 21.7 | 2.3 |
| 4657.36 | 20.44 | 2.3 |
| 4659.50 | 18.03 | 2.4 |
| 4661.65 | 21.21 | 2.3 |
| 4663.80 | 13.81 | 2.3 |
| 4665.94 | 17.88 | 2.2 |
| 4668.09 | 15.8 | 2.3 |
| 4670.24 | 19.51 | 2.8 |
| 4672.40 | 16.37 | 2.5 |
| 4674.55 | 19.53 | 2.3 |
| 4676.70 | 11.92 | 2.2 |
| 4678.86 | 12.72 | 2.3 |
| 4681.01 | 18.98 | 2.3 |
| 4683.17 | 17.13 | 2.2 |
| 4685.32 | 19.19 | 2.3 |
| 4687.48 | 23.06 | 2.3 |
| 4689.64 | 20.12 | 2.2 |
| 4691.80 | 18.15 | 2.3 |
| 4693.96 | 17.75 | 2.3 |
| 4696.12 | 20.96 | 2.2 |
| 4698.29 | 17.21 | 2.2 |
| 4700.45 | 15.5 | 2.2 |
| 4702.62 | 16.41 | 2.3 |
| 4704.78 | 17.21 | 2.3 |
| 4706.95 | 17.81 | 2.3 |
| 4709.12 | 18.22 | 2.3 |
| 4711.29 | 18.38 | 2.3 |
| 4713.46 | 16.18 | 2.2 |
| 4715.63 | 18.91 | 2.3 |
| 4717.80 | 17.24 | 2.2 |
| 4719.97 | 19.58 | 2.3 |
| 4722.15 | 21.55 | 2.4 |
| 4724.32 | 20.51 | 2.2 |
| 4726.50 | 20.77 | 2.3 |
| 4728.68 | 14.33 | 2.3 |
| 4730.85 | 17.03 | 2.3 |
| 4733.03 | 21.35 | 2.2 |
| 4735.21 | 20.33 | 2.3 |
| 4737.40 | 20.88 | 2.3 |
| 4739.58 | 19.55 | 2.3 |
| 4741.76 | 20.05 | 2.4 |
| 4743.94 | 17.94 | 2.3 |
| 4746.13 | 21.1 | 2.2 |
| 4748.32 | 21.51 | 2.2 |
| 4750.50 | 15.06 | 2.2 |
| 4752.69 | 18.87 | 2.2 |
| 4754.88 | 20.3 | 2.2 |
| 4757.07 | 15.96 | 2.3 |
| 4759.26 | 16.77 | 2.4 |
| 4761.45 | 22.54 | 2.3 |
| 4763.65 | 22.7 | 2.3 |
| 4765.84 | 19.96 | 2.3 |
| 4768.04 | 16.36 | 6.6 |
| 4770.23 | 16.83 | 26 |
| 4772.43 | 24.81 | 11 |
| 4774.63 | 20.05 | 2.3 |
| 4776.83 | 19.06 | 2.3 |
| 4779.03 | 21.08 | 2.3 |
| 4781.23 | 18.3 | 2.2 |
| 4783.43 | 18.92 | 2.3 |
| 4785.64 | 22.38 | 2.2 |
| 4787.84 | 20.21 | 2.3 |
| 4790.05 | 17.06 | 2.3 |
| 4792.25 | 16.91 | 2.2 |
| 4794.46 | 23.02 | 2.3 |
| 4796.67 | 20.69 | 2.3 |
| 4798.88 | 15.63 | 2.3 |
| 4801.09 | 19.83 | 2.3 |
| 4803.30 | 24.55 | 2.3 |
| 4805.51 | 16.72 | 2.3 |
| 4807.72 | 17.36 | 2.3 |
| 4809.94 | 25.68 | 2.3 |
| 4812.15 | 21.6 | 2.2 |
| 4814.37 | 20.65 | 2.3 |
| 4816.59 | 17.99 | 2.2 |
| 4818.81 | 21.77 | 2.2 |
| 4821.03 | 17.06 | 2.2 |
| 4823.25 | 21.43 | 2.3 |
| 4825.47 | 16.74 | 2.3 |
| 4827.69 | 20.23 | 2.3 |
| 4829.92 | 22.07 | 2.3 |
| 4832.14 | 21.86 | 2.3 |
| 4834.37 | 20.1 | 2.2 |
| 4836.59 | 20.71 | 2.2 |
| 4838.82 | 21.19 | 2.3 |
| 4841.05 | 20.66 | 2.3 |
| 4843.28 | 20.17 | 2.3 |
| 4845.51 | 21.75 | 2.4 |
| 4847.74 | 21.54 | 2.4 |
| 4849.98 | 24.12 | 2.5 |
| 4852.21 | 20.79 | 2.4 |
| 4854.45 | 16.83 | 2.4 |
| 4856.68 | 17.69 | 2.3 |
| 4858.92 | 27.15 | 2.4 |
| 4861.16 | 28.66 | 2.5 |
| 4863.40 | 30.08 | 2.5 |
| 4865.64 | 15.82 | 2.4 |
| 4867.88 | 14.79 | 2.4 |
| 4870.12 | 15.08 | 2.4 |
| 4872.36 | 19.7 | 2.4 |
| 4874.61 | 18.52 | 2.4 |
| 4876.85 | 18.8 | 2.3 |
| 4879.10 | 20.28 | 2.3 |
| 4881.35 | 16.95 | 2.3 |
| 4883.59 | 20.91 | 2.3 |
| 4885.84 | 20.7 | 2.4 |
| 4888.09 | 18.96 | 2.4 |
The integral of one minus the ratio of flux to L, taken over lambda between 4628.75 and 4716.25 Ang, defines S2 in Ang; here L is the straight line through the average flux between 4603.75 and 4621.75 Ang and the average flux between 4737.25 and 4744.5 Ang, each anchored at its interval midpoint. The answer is 4.4 Ang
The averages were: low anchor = 18.9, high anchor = 19.6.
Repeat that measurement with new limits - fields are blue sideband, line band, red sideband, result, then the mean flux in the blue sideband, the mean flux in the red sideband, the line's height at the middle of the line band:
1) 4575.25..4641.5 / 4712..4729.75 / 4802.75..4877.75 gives 1.2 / 19.4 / 20.6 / 20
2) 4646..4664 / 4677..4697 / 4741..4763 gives 0.9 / 19.4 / 19.1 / 19.3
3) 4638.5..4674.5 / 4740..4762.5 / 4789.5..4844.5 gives 0.5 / 18.5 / 20.1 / 19.5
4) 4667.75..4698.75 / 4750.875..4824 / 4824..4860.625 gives 0.7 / 18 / 21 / 19.9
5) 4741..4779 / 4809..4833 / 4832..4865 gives 0.8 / 19.4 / 22.1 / 21.3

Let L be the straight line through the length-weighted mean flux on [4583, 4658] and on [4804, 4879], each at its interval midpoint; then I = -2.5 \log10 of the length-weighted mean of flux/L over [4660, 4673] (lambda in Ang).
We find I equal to 0.13 mag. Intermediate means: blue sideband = 19.5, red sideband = 20.5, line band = 17.5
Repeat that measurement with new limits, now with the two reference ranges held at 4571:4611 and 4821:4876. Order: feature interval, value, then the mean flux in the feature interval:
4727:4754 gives 0.06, 19.1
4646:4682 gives 0.10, 17.9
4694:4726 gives 0.10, 18.3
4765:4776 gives 0.04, 19.6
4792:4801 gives 0.06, 19.3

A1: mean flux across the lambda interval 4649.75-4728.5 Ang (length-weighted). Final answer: 18.3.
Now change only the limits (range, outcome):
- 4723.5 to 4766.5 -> 19.4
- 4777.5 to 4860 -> 20.3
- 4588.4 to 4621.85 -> 19.2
